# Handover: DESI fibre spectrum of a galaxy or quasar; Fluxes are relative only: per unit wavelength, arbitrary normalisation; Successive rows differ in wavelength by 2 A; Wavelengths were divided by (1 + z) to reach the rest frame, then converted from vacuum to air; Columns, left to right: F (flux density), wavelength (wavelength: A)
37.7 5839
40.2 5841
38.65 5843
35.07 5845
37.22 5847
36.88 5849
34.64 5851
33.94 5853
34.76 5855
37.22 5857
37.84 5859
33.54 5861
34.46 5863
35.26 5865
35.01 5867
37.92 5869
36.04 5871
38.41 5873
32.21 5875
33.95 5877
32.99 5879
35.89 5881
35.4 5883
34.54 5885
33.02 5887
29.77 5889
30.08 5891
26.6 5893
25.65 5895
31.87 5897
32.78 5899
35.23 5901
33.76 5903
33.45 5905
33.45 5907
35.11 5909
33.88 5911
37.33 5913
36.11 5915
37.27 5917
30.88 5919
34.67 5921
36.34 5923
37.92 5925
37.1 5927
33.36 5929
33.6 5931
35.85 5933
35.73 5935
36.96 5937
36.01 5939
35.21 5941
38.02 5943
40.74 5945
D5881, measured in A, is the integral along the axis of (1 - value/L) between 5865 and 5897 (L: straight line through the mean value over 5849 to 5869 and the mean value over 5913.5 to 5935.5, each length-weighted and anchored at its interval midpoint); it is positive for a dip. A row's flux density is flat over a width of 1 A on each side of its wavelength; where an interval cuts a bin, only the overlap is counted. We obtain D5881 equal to 2.0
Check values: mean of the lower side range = 35.4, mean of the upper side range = 35.4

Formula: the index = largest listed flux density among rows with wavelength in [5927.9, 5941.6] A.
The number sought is 36.96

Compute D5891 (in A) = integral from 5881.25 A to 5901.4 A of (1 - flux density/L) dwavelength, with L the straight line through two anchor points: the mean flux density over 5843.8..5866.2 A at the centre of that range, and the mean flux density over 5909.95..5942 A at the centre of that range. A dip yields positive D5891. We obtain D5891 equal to 2.3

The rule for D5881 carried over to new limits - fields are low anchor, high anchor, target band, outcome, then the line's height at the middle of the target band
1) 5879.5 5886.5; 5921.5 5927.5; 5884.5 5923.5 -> 3.19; 35.9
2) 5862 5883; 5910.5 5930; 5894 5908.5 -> 1.23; 35.4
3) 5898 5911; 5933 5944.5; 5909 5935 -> -0.08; 35.3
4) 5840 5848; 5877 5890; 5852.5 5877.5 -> 0.05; 35.6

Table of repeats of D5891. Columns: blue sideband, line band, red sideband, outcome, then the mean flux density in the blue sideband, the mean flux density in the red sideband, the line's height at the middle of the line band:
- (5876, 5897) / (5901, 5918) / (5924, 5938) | -0.6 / 31.8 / 35.8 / 33.9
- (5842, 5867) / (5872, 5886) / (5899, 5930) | 0.3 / 35.8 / 35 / 35.4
